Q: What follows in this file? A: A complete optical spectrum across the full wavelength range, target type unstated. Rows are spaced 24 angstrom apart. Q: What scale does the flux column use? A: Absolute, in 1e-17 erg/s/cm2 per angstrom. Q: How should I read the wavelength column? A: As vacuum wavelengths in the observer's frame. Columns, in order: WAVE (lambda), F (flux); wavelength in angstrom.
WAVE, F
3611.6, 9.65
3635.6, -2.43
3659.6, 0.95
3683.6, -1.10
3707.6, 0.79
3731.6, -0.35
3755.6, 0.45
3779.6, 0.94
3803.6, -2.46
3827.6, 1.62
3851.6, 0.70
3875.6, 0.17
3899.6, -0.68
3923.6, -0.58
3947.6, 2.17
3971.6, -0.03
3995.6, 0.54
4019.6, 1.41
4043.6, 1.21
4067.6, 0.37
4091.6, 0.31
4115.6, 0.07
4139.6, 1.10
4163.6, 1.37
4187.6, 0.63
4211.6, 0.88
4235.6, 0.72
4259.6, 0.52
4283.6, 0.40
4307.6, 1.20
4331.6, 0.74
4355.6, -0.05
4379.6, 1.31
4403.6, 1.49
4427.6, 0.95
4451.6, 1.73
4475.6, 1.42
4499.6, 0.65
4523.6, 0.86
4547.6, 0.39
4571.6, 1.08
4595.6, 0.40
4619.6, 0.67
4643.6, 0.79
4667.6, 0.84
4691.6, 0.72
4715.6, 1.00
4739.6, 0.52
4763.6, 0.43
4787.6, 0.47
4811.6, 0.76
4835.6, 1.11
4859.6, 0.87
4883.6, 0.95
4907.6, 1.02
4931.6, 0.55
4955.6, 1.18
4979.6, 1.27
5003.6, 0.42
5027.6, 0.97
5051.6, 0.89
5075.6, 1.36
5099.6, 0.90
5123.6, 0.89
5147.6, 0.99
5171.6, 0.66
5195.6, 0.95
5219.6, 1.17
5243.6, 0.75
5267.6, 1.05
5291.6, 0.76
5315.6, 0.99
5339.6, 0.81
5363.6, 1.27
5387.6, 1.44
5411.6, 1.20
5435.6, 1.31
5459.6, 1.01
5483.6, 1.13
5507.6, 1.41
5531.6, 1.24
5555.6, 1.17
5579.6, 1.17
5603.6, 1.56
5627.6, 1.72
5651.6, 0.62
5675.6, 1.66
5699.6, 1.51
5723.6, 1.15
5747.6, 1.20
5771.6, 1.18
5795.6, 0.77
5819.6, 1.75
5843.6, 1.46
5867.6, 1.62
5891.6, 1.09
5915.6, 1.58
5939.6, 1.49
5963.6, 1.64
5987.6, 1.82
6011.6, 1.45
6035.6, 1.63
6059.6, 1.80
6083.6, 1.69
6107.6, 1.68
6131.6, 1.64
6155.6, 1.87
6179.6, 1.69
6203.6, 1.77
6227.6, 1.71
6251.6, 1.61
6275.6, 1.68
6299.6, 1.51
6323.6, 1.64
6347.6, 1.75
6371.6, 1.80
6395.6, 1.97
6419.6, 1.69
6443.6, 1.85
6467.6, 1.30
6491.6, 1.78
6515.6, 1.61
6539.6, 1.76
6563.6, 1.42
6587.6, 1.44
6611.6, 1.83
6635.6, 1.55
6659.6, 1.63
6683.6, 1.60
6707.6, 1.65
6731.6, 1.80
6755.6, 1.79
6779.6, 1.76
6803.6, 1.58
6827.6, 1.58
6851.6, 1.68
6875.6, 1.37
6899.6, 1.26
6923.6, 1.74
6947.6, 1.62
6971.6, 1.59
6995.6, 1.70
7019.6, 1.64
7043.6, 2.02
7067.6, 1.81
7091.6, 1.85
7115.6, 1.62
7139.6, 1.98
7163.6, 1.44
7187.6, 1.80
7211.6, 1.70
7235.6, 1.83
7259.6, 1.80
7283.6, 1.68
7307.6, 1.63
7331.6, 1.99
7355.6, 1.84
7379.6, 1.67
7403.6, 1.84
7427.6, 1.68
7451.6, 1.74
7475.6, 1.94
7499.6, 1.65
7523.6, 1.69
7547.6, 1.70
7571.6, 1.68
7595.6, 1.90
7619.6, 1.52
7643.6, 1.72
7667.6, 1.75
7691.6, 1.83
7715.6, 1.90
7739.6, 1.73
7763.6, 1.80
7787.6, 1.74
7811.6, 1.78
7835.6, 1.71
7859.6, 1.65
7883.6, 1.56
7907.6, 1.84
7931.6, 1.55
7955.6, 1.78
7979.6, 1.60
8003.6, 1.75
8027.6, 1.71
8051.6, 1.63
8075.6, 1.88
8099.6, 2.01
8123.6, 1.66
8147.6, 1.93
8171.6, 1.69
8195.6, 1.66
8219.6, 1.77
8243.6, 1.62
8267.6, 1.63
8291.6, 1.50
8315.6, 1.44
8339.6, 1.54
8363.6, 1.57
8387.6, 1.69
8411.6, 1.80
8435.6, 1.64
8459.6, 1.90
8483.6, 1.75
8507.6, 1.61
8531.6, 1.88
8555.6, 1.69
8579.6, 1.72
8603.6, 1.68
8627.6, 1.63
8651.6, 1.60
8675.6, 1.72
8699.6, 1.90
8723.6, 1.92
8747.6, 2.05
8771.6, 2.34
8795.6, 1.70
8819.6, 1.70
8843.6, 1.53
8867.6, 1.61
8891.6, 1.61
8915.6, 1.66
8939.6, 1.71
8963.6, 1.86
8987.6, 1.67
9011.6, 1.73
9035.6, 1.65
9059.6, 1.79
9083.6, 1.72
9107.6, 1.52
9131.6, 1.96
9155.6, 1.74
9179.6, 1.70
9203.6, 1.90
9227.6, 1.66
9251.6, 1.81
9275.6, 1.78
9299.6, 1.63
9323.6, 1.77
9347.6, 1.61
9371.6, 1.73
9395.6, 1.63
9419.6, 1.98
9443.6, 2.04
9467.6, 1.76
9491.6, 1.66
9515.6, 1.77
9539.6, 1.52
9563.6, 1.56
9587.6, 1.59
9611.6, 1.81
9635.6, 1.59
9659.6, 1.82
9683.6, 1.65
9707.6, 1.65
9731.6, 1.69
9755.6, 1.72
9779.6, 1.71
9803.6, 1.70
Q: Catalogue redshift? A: 0.333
